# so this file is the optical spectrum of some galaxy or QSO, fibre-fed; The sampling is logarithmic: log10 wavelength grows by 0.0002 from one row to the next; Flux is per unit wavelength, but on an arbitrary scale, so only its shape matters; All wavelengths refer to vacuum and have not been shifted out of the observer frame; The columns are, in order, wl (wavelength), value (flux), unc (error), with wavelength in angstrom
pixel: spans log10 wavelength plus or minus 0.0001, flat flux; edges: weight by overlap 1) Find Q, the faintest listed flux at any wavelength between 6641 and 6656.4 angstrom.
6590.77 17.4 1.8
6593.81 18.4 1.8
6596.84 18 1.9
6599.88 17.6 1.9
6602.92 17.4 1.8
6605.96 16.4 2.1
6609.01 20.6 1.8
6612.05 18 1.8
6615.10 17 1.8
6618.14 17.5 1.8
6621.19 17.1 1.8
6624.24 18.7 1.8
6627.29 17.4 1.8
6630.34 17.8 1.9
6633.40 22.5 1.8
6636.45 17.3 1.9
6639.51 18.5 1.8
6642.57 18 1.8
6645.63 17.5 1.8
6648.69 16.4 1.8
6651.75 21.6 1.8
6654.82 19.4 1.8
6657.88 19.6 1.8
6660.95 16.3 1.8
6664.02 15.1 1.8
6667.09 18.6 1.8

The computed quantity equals 16.4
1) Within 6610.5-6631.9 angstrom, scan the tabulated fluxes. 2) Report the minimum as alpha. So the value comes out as 17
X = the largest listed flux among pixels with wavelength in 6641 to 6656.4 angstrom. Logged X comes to 21.6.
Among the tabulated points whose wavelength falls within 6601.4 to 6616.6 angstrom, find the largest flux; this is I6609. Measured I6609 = 20.6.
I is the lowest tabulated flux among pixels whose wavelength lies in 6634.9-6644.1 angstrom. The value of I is 17.3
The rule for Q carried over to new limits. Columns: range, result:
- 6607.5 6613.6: 18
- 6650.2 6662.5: 16.3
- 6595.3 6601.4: 17.6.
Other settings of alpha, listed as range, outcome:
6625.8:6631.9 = 17.4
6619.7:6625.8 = 17.1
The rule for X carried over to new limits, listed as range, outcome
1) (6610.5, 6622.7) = 18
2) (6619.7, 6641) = 22.5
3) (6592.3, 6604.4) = 18.4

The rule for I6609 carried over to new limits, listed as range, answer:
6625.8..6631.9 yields 17.8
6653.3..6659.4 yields 19.6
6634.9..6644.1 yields 18.5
